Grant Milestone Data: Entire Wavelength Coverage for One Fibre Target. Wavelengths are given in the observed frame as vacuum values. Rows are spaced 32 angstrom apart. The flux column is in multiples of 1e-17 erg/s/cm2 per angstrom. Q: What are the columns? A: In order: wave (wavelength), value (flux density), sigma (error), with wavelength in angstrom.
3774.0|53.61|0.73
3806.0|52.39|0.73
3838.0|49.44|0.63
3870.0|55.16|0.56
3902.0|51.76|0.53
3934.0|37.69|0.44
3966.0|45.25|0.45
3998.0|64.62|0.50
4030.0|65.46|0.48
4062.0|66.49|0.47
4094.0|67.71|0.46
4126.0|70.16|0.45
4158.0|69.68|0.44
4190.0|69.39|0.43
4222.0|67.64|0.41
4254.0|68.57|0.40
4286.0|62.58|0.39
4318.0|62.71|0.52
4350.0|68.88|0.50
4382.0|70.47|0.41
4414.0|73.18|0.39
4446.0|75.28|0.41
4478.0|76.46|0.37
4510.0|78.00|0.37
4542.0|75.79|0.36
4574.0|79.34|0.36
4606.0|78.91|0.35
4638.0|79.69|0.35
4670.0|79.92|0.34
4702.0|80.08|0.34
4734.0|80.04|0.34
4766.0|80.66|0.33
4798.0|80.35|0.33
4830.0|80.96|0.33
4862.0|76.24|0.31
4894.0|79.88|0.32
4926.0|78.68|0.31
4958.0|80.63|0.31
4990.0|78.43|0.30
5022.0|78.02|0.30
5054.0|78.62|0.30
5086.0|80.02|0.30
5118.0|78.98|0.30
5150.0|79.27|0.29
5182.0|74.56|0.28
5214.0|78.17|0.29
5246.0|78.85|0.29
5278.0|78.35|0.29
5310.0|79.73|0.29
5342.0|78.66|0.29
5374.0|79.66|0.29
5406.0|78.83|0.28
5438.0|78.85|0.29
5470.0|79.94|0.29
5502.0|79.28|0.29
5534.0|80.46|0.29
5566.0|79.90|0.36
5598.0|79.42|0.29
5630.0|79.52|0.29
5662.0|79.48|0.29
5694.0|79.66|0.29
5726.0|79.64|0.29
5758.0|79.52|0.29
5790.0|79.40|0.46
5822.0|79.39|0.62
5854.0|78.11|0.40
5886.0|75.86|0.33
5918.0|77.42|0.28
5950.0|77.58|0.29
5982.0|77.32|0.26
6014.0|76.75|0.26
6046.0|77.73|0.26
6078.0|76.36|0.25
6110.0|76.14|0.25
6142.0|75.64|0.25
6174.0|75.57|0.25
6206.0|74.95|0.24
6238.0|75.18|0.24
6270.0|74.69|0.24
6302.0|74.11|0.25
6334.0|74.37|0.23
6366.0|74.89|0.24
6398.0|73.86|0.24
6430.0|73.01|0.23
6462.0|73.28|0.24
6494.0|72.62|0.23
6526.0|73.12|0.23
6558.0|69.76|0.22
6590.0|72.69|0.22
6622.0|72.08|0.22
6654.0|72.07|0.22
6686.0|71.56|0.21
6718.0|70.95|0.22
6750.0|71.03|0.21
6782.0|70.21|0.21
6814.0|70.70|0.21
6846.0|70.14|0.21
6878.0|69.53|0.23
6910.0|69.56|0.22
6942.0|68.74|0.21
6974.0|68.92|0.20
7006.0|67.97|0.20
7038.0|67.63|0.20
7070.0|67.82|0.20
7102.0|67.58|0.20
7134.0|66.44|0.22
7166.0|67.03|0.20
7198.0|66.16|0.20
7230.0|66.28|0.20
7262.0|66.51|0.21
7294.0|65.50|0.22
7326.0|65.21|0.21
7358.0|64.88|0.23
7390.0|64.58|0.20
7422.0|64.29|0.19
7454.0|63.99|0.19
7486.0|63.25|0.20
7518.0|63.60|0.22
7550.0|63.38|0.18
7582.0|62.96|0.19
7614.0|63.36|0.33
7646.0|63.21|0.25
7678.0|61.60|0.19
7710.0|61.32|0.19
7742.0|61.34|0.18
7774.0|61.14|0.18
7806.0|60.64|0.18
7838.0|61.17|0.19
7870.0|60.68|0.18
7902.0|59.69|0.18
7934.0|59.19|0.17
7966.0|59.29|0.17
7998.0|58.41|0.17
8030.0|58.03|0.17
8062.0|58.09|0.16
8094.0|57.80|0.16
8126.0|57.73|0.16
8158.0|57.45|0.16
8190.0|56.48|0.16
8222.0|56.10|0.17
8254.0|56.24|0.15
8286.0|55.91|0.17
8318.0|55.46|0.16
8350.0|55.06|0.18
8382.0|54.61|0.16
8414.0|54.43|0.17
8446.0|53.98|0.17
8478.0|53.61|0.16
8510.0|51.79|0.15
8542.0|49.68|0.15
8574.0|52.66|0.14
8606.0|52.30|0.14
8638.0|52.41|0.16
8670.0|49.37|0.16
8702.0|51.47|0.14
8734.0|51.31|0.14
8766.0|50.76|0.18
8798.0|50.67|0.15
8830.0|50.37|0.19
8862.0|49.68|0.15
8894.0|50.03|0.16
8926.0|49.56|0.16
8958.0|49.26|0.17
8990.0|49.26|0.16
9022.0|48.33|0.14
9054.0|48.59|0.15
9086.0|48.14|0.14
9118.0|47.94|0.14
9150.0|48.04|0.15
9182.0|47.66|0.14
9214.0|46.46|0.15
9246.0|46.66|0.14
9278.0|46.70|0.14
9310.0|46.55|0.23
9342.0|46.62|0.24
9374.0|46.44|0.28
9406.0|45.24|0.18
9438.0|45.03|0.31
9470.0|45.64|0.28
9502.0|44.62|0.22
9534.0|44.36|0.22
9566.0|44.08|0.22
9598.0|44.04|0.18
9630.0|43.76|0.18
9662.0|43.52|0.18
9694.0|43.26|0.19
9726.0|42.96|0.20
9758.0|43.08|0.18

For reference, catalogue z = 0.000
